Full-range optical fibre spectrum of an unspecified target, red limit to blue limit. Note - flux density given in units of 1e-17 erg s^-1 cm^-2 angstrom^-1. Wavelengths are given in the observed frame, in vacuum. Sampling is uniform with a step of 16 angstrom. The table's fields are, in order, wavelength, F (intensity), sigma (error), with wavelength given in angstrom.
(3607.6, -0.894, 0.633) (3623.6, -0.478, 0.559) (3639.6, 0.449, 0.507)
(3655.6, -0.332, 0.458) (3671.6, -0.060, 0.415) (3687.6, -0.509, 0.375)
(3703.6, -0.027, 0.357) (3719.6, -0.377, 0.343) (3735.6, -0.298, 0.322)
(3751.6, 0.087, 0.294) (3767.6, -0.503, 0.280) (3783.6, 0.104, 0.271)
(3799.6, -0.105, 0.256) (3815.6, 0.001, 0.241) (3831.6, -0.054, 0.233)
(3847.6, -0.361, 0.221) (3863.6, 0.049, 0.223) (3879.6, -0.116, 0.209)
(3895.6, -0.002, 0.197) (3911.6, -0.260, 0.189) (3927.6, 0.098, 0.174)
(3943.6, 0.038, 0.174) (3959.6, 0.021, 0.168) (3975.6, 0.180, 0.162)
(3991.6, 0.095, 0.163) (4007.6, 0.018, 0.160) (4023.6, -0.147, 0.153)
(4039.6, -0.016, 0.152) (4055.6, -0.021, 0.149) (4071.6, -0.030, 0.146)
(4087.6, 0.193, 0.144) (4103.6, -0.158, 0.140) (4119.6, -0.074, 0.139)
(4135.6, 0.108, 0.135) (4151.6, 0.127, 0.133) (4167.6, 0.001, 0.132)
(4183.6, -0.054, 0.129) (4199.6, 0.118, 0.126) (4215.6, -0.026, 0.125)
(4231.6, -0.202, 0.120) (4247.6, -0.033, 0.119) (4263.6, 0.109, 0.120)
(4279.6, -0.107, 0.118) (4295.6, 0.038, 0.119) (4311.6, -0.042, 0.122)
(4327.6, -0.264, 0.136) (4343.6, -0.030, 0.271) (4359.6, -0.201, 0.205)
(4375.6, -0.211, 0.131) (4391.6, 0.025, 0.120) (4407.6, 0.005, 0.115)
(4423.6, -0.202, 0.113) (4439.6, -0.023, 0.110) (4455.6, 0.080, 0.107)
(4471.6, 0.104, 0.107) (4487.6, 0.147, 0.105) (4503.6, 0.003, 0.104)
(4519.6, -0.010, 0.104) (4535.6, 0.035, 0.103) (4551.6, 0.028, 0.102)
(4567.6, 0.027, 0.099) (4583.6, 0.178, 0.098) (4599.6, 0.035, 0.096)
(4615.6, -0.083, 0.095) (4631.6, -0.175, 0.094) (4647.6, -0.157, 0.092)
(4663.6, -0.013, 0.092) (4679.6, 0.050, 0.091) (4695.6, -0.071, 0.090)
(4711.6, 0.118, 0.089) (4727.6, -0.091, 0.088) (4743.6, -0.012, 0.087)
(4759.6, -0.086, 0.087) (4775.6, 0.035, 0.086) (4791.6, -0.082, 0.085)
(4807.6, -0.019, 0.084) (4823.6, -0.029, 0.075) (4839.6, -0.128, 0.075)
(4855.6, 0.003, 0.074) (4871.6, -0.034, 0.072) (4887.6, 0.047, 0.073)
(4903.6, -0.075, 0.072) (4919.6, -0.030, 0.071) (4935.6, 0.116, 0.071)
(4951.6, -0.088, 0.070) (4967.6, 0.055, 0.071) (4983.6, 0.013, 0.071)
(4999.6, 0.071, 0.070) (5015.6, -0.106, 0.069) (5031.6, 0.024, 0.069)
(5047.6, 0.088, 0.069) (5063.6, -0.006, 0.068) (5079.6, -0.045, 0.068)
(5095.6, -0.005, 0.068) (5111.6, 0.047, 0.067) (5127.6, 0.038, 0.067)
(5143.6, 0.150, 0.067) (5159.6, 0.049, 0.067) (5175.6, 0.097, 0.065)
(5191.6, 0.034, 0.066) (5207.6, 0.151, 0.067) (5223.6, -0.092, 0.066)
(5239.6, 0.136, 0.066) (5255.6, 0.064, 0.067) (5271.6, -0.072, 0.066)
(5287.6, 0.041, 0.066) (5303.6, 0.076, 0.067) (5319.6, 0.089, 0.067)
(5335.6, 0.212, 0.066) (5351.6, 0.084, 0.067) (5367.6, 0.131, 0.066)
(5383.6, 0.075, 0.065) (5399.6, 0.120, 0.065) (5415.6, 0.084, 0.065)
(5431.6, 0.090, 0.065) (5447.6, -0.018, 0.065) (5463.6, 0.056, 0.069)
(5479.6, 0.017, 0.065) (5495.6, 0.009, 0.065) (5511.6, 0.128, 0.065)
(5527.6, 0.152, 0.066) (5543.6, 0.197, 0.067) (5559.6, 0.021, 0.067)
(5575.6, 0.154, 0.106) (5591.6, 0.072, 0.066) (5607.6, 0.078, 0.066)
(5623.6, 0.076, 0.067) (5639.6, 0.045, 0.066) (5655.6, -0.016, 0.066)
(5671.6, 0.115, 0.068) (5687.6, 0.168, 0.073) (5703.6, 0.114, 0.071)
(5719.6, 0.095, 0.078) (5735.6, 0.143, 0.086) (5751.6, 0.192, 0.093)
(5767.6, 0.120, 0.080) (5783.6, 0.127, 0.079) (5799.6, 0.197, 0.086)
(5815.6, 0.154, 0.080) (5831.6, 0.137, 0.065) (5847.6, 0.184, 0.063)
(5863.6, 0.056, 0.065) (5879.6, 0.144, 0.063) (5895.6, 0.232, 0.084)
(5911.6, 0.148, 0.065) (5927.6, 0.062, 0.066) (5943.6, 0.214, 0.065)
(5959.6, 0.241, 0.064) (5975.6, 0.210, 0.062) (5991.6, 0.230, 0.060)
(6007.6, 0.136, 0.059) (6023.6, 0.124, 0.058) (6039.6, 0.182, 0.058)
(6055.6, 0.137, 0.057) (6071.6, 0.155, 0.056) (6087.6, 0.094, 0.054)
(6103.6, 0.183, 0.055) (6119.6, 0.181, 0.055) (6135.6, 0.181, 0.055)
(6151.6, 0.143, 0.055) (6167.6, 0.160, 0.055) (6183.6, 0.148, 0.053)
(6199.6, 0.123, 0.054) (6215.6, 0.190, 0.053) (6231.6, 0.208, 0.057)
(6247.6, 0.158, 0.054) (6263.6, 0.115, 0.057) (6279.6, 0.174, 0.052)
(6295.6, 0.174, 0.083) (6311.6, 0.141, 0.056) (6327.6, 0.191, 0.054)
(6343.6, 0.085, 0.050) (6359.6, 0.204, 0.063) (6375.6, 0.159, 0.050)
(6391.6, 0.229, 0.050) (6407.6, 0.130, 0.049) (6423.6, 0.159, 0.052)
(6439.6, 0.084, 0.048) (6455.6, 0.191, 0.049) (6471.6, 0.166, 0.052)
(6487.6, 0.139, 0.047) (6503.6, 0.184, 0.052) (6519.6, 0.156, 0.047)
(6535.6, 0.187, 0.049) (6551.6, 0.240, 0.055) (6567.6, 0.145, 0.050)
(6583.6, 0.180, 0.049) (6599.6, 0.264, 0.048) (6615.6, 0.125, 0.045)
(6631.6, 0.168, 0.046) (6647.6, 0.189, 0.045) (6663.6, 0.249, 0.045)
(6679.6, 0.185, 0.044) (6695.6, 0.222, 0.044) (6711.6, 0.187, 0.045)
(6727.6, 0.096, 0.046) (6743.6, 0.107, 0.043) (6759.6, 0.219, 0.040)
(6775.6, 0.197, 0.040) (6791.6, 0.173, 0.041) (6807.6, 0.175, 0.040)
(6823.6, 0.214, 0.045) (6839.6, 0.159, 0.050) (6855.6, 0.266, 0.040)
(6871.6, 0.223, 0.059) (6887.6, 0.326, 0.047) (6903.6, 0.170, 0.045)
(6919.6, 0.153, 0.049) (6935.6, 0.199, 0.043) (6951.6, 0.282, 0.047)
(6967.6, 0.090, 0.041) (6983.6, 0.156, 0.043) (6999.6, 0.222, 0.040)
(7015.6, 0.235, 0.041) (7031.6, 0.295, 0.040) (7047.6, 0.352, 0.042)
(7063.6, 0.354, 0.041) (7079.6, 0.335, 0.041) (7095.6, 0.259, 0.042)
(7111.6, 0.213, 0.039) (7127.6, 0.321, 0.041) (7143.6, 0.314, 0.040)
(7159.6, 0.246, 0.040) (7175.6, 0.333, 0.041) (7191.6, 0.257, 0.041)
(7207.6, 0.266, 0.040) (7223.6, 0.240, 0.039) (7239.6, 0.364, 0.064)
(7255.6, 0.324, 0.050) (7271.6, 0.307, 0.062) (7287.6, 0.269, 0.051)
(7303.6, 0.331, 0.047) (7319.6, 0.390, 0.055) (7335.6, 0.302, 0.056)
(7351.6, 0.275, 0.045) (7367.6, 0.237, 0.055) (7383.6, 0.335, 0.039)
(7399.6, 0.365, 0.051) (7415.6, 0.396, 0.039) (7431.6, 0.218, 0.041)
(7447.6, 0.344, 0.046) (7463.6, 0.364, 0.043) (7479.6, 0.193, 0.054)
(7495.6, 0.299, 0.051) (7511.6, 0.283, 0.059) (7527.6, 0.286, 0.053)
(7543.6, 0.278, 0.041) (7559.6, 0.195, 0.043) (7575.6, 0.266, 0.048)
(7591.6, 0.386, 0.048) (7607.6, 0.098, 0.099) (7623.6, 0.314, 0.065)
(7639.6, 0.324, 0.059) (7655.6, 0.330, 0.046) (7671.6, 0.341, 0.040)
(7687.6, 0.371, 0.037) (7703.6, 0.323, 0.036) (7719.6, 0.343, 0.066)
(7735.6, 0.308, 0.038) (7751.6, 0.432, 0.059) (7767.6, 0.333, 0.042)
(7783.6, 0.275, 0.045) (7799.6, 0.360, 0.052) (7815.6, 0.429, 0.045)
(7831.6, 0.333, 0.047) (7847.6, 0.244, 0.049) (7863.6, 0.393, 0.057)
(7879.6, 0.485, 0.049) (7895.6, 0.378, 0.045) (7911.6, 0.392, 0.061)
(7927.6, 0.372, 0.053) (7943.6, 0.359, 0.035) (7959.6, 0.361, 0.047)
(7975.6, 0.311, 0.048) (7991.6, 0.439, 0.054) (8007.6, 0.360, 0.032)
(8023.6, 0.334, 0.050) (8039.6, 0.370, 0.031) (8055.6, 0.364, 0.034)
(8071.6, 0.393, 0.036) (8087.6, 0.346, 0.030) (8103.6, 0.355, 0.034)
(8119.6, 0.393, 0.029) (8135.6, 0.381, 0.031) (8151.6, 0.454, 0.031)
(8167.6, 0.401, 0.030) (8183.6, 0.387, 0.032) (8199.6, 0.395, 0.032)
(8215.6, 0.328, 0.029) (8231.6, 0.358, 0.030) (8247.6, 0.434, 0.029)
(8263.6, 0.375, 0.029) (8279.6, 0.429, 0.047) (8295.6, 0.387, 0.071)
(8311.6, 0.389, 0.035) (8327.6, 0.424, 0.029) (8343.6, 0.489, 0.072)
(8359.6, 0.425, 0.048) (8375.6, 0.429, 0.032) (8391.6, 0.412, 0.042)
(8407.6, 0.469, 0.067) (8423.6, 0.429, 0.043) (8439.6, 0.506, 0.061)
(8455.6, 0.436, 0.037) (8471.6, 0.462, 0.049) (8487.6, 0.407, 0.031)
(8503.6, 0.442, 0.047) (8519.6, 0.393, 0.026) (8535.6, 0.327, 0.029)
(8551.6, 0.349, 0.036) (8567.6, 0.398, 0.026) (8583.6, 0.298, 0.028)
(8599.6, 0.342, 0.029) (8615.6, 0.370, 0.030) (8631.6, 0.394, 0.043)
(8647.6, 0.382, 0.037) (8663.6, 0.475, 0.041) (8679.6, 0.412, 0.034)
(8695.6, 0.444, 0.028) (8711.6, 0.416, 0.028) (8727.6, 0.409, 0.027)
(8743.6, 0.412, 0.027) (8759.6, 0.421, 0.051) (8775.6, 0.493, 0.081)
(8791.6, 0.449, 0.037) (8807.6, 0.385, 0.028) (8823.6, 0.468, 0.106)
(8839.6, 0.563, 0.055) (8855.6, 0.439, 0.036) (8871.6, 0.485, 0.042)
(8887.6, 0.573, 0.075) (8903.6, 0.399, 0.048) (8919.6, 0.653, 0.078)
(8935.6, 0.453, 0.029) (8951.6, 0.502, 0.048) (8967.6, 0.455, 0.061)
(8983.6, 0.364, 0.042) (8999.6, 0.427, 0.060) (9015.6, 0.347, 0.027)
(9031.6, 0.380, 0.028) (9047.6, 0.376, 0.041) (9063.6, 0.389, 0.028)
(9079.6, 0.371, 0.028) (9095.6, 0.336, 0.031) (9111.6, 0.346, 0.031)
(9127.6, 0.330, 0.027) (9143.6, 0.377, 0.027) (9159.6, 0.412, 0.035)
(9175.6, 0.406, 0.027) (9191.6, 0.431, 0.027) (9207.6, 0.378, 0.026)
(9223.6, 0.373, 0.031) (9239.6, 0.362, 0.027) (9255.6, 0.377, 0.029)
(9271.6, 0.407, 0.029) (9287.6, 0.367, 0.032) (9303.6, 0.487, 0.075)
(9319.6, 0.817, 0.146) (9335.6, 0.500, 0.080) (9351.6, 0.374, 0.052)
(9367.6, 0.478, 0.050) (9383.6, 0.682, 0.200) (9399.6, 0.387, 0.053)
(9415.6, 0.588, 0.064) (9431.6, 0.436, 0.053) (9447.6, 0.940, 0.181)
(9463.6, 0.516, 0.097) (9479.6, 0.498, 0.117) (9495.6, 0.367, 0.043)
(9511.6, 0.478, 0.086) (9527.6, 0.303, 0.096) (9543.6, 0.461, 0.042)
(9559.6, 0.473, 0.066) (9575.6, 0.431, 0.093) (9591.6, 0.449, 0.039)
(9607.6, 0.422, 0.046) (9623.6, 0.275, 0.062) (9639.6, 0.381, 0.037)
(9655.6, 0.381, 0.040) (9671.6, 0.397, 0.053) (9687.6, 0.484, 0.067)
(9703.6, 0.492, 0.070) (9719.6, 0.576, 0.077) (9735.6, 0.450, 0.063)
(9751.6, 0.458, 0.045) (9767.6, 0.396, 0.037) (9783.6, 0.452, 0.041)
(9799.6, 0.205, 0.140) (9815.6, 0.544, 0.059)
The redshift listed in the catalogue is 0.758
